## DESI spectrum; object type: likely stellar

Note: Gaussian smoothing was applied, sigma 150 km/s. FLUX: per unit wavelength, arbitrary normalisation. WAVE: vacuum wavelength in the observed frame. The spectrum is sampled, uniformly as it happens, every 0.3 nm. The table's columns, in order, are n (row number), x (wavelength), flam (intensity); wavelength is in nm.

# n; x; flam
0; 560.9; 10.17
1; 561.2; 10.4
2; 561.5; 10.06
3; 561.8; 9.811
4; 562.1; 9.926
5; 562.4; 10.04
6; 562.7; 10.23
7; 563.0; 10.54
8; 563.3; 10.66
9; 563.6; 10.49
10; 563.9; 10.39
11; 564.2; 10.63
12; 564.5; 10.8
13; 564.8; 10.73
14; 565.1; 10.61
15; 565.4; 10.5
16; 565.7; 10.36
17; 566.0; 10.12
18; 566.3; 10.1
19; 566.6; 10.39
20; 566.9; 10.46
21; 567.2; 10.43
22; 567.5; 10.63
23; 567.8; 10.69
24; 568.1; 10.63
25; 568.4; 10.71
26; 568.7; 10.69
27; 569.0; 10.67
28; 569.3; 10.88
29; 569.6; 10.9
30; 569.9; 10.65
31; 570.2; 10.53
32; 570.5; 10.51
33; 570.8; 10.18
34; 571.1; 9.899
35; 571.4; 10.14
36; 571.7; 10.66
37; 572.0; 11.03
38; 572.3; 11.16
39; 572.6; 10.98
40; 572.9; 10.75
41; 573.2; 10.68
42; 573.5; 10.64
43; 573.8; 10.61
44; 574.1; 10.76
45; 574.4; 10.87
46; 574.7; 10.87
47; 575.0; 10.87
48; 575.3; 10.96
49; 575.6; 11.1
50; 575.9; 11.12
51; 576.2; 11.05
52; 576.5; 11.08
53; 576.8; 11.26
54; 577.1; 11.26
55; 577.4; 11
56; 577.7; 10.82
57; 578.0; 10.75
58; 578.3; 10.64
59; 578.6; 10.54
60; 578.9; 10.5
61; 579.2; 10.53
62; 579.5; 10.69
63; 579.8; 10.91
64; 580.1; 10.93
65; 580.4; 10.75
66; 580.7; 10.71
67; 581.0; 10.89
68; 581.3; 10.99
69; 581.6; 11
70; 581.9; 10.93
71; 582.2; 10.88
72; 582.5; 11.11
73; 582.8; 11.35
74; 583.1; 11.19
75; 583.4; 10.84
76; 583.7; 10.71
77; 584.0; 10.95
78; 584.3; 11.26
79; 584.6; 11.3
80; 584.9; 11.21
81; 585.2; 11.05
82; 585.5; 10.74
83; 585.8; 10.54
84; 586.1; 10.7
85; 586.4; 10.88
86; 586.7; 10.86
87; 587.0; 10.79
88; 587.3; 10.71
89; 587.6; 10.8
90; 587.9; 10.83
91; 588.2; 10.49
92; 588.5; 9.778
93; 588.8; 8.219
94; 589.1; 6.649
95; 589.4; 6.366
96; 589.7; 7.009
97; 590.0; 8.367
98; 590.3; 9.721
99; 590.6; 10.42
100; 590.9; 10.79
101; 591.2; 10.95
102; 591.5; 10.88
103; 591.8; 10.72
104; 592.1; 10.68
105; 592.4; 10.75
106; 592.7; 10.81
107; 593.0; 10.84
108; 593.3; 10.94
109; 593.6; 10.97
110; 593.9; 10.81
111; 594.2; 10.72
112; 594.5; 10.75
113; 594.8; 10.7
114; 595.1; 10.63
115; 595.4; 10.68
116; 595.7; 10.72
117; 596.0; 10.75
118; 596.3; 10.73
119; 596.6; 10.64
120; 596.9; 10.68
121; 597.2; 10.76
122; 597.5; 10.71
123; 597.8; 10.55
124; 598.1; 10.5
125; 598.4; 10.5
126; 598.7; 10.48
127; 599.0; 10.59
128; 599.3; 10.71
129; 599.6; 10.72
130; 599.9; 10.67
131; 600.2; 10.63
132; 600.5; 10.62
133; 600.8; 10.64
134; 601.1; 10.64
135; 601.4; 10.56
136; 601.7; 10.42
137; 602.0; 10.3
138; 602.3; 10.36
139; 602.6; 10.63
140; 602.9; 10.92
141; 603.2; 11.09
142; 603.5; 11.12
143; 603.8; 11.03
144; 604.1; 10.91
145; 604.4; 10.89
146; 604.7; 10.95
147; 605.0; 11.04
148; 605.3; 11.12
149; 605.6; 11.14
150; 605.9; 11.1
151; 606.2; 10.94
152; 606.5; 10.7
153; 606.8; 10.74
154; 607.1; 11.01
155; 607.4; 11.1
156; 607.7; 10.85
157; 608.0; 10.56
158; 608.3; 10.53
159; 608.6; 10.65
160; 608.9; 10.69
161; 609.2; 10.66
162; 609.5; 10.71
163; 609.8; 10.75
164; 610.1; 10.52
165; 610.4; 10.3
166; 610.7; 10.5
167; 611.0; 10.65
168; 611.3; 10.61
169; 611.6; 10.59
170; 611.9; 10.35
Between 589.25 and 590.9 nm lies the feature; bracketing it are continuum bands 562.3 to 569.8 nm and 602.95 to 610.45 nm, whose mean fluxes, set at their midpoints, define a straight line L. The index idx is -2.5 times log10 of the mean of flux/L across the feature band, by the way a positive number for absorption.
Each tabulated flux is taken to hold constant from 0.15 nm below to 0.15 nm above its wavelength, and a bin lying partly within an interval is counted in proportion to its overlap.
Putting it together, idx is 0.24 mag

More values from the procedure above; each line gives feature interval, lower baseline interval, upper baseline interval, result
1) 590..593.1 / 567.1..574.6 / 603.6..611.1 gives 0.020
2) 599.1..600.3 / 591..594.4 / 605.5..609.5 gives 0.014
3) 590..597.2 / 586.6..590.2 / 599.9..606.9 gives -0.095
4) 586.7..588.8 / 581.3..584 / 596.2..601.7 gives 0.047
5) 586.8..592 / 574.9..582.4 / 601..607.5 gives 0.131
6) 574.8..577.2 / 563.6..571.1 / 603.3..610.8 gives -0.048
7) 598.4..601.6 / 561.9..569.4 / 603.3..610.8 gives 0.015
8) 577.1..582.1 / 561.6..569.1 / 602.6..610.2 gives -0.021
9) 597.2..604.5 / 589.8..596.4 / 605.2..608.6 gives 0.007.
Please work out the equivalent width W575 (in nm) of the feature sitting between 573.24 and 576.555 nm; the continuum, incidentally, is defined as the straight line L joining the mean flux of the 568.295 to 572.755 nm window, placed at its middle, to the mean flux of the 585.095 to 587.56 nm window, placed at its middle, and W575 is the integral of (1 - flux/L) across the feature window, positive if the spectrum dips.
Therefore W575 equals -0.07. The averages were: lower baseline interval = 10.6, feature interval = 10.9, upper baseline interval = 10.8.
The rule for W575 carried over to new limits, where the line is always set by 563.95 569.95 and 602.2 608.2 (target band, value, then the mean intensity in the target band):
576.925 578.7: -0.03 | 10.8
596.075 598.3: 0.04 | 10.7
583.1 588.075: -0.07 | 10.9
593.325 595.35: 0.01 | 10.8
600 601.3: 0.03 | 10.6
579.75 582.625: -0.06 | 10.9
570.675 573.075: 0.00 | 10.6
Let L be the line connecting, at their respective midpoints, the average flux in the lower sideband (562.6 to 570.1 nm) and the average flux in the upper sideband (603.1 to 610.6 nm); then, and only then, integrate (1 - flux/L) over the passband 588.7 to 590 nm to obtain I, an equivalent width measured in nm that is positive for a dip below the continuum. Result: 0.43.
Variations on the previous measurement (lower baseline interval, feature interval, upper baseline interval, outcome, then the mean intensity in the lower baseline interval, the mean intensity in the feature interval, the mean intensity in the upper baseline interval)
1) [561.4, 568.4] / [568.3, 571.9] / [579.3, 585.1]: 0.01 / 10.4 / 10.5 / 11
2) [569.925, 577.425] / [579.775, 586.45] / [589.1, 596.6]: -0.28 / 10.8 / 11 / 10.2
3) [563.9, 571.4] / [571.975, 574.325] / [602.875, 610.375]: -0.06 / 10.5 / 10.8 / 10.9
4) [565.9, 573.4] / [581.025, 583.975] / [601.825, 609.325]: -0.09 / 10.6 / 11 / 10.8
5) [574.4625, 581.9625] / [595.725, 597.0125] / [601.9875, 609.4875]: 0.02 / 10.9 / 10.7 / 10.8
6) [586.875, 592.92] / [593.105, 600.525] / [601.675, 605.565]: -0.26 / 9.79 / 10.7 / 10.9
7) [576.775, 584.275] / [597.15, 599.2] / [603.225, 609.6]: 0.06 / 10.9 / 10.6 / 10.9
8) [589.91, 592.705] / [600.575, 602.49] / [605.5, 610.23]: 0.03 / 10.4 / 10.5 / 10.8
